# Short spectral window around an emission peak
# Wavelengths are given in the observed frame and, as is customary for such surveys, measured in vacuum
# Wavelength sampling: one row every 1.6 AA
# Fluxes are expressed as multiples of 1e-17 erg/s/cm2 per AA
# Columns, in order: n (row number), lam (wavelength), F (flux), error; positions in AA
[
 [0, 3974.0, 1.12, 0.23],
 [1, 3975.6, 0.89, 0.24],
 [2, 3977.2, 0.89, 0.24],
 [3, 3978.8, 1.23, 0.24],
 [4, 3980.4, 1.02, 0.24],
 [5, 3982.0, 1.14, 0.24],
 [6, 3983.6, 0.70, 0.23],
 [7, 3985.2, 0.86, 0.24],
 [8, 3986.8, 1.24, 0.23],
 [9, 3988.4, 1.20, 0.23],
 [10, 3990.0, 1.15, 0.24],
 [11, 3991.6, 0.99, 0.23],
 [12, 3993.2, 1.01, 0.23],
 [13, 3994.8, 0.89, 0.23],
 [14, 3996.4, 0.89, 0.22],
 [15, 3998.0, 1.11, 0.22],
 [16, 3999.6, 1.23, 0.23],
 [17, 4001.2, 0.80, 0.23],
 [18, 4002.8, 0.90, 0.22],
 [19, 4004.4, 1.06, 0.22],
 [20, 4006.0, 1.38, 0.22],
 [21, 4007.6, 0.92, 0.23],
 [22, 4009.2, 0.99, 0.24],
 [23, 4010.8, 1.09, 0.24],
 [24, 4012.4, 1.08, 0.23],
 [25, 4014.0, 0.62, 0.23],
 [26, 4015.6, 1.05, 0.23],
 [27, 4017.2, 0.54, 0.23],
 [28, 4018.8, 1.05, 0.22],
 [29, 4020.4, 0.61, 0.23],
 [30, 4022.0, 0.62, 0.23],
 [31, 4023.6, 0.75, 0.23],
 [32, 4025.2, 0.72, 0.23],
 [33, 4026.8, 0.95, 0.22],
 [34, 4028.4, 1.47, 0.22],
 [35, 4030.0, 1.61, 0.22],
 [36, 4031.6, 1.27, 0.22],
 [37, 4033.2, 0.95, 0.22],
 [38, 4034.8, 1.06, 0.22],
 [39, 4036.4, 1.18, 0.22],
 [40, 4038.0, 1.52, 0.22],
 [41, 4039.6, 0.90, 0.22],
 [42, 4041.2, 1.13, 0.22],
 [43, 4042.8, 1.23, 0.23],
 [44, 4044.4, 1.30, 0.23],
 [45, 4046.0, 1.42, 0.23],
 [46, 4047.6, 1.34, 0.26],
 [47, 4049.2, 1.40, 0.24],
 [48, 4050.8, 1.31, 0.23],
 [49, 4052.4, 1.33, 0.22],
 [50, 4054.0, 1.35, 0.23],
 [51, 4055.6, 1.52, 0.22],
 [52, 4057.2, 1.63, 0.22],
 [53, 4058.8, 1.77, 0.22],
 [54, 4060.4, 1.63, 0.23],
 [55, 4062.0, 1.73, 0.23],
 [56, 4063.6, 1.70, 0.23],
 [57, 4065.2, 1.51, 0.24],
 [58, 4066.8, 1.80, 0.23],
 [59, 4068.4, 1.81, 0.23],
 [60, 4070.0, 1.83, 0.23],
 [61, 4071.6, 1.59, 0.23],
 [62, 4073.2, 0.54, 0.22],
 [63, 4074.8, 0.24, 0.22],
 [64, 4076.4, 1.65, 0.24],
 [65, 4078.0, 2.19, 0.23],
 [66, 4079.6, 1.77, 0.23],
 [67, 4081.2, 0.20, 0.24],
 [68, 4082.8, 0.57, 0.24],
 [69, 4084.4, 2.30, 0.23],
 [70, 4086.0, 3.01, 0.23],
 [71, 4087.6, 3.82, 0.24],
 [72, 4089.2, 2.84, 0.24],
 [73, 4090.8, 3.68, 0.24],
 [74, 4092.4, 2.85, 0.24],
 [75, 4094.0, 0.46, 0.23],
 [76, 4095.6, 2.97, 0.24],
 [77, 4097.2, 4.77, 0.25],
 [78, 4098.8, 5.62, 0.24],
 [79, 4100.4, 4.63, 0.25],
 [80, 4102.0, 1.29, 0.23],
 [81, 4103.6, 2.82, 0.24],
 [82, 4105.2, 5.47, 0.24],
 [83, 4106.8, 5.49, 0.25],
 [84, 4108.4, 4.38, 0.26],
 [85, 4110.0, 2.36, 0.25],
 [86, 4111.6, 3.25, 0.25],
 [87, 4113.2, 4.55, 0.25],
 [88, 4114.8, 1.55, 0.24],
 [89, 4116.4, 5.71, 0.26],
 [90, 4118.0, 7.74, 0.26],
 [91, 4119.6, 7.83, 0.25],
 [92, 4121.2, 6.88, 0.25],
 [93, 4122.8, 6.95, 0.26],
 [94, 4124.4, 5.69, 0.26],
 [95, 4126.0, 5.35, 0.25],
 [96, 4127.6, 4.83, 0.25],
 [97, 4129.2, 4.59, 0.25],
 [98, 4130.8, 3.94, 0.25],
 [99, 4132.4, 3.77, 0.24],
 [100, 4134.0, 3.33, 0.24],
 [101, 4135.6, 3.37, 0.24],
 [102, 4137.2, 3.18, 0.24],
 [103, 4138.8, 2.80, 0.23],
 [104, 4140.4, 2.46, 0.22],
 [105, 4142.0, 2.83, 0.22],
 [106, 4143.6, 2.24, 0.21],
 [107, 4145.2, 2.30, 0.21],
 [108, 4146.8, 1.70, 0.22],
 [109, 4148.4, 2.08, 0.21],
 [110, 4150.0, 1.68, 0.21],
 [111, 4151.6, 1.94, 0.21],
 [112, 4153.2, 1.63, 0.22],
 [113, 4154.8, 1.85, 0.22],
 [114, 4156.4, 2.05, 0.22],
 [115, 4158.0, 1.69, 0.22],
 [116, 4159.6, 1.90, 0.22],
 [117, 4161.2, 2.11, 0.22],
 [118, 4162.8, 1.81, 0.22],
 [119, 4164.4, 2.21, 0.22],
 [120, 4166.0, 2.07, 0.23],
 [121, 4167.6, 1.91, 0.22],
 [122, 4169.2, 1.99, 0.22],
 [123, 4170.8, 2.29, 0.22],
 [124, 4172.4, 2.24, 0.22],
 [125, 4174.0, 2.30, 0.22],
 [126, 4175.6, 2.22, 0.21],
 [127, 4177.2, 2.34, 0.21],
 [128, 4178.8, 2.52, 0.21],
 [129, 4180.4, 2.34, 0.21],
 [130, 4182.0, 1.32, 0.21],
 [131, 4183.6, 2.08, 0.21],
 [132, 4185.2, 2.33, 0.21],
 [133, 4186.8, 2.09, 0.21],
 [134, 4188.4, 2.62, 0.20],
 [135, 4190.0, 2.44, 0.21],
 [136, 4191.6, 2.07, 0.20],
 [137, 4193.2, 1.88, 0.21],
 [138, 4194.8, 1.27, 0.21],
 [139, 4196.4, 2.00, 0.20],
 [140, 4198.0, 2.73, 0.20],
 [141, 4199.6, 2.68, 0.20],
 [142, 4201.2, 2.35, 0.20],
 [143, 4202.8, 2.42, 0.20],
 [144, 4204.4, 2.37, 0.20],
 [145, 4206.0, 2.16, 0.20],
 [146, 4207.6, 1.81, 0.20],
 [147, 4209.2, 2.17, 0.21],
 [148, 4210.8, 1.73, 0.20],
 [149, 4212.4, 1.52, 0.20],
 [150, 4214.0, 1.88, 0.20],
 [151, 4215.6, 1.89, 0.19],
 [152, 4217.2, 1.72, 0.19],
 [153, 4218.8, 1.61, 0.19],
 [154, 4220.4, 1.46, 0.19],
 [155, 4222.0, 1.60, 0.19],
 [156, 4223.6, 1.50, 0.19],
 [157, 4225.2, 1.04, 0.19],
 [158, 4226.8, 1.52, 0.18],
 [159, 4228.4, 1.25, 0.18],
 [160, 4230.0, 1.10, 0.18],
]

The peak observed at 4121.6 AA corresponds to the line Lyman alpha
